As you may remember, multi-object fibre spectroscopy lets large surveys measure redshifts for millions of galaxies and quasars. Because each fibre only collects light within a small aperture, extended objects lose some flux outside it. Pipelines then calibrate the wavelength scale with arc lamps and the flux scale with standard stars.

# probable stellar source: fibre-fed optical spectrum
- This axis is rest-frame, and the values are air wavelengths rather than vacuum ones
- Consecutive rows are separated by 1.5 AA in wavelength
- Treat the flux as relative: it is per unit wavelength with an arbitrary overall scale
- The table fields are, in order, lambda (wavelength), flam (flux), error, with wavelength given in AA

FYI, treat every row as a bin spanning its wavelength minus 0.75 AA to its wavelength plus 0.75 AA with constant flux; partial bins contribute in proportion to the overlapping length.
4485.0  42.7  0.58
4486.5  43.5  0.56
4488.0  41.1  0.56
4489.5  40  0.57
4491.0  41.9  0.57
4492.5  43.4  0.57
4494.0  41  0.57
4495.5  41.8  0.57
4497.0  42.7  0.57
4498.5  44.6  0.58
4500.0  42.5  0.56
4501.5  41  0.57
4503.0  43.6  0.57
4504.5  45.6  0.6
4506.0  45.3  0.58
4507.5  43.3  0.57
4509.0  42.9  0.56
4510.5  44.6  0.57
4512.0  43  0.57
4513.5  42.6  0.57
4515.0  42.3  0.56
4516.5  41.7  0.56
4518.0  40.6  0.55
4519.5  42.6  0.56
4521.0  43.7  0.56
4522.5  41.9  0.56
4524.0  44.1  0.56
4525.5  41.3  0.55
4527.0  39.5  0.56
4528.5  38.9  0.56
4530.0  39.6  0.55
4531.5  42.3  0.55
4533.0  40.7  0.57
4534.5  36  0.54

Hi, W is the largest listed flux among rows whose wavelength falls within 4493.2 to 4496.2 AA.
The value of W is 41.8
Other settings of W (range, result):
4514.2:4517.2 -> 42.3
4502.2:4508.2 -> 45.6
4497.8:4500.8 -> 44.6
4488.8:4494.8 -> 43.4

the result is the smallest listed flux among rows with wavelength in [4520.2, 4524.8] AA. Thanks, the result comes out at 41.9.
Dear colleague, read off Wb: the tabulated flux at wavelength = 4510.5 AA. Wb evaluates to 44.6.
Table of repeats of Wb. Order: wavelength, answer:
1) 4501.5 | 41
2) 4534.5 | 36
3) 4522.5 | 41.9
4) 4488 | 41.1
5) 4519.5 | 42.6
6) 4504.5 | 45.6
